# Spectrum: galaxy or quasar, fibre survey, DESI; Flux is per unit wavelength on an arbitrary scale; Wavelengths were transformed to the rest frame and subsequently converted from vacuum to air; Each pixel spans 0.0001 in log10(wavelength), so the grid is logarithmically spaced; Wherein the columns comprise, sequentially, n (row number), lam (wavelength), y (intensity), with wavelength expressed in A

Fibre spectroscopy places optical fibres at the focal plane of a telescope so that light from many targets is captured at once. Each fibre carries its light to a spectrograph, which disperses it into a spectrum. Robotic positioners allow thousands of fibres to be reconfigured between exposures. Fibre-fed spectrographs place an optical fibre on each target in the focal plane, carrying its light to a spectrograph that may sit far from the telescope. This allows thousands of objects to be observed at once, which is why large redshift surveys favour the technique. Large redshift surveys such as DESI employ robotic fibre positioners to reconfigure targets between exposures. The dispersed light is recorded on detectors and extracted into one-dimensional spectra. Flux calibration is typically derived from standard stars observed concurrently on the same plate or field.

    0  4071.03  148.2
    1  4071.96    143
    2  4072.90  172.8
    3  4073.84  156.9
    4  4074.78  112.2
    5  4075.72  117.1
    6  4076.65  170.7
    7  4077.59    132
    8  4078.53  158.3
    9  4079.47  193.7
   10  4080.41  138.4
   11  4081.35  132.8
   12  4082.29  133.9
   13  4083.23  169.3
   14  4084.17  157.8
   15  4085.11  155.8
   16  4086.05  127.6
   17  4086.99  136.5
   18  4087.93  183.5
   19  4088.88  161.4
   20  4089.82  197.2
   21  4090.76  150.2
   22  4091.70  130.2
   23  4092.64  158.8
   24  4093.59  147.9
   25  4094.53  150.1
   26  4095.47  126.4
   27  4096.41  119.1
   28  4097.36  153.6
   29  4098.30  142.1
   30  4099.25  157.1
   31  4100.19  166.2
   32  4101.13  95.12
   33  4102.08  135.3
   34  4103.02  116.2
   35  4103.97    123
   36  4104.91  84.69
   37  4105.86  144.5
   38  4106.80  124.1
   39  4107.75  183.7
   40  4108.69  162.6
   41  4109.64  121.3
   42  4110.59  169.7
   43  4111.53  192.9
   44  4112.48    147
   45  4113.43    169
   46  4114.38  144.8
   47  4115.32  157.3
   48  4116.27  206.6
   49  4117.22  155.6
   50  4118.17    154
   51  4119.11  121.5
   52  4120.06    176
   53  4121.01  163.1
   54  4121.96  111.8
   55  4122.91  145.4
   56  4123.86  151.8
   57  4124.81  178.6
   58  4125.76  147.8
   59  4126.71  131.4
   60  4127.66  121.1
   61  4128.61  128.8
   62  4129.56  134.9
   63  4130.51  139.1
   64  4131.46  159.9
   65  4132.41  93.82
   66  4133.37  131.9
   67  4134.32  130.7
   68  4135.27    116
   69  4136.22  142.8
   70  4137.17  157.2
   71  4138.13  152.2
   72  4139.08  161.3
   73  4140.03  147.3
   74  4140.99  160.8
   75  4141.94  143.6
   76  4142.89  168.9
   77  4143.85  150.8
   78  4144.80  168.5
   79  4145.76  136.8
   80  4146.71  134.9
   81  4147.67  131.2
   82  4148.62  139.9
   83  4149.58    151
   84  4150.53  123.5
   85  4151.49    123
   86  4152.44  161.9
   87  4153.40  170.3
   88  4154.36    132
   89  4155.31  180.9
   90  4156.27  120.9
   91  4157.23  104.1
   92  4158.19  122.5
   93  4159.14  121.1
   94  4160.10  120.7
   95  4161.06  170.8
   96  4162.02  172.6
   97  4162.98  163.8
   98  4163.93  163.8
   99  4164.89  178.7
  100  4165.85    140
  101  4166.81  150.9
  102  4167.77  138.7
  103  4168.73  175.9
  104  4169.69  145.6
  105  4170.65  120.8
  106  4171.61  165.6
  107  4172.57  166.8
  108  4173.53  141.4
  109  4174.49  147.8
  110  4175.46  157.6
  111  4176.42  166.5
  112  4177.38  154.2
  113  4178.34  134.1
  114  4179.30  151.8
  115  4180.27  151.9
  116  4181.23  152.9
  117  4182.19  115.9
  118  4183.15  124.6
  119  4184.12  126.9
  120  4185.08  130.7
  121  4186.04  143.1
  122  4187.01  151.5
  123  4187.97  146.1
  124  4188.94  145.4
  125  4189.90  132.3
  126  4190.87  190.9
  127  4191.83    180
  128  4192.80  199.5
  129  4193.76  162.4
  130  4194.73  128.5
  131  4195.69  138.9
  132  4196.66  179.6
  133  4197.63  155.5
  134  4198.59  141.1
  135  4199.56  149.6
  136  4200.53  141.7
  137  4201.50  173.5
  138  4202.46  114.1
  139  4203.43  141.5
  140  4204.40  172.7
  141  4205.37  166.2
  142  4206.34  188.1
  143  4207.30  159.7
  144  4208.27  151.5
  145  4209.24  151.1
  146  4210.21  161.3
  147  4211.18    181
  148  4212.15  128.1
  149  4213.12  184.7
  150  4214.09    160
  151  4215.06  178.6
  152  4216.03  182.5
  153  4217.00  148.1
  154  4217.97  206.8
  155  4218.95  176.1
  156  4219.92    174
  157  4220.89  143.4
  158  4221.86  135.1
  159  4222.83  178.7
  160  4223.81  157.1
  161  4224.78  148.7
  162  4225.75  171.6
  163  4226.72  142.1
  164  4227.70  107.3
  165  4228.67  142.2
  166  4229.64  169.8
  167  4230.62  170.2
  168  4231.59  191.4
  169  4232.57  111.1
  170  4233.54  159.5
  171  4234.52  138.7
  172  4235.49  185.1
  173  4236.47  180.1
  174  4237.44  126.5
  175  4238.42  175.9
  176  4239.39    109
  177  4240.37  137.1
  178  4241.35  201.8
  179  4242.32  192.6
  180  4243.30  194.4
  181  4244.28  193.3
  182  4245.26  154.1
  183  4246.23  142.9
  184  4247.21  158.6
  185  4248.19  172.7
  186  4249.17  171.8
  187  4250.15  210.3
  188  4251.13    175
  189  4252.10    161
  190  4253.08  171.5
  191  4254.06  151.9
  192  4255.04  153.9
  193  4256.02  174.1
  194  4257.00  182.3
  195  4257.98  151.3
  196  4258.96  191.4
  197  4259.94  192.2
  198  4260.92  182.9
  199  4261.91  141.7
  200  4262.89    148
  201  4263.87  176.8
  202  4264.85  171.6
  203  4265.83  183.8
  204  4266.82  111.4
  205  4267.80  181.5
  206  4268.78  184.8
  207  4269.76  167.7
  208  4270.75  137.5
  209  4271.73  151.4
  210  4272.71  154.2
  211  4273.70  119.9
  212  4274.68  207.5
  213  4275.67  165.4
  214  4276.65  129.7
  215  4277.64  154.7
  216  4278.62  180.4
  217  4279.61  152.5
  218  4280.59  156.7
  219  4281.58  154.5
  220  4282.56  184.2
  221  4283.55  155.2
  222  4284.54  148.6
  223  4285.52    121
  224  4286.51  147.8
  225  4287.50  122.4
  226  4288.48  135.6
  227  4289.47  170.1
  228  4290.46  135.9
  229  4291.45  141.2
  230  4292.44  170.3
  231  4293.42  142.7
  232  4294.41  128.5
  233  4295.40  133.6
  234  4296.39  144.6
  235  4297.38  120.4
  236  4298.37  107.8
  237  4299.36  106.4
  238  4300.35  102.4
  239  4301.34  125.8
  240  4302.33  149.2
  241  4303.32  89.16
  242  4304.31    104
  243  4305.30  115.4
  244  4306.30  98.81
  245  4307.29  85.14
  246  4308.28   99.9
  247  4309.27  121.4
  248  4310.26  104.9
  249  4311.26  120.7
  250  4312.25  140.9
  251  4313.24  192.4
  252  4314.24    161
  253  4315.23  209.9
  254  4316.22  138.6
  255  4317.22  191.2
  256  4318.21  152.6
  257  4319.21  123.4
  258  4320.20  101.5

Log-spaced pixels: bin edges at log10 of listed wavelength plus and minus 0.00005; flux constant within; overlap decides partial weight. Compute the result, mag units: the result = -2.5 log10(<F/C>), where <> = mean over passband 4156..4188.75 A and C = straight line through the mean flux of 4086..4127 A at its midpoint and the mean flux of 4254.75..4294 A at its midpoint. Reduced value 0.05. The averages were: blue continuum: 149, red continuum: 158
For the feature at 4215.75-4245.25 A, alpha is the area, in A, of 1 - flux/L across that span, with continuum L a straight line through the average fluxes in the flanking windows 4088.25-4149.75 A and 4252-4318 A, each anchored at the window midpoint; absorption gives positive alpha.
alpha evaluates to -2.9 A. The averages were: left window 146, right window 148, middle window 161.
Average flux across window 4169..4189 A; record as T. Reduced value 145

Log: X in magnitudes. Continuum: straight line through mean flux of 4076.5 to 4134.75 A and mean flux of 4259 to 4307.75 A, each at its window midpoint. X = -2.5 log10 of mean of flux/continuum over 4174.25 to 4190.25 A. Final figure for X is 0.02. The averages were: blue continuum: 147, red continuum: 145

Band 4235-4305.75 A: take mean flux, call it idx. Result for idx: 155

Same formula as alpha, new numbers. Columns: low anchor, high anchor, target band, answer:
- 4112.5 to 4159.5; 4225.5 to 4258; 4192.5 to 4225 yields -0.69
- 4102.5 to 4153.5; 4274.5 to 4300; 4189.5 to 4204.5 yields -1.08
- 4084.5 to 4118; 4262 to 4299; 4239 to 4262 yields -2.99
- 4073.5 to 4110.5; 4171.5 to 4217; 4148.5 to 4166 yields 0.62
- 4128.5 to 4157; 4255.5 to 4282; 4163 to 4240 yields -1.27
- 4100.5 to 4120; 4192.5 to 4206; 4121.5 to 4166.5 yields 1.78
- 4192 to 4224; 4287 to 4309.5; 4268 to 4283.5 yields -3.16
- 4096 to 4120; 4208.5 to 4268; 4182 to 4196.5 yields 0.76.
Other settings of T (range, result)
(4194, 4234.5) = 157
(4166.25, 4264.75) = 159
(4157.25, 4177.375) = 151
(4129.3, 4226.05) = 151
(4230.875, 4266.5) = 167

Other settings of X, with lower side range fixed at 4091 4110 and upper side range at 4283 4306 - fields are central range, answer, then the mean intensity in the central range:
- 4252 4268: -0.25 mag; 166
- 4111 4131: -0.11 mag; 151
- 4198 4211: -0.16 mag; 155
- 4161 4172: -0.16 mag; 157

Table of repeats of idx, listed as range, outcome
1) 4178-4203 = 149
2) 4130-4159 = 142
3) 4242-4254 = 174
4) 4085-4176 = 146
